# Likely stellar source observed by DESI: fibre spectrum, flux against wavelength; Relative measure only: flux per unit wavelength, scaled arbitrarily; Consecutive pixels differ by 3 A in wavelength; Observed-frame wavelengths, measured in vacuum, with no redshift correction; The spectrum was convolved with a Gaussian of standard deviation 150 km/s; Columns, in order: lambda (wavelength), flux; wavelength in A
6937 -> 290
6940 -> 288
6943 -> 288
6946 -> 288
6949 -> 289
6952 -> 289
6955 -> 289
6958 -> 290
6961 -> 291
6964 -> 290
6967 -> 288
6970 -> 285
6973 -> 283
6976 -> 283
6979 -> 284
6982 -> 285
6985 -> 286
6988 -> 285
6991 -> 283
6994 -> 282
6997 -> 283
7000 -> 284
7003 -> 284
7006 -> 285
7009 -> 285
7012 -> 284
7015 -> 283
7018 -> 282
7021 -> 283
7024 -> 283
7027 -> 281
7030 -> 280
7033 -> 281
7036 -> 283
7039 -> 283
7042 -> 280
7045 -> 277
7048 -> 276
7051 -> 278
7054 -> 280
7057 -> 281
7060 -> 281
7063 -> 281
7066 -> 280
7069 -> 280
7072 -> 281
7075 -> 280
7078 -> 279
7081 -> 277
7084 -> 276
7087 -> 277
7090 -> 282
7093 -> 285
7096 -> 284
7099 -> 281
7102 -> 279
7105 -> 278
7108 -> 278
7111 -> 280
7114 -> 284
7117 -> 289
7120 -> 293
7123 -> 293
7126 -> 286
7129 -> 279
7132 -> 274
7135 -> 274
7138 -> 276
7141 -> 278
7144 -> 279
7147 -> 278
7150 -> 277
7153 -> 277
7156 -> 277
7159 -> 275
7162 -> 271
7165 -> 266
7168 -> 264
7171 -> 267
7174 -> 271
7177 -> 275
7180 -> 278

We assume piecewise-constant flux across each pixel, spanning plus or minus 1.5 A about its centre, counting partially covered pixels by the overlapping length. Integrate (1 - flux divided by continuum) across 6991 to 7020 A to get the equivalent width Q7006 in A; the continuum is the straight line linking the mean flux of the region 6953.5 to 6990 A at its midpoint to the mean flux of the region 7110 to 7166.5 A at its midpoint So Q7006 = 0.2 A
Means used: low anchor 287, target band 284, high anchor 279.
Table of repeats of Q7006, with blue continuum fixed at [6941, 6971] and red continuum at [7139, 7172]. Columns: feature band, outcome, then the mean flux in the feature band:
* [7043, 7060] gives 0.2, 279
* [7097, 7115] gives -0.2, 280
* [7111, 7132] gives -0.7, 286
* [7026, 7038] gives 0.1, 281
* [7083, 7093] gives 0.0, 279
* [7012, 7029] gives 0.1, 282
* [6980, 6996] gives 0.1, 284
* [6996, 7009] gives 0.0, 284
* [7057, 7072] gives 0.0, 281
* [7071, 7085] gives 0.0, 279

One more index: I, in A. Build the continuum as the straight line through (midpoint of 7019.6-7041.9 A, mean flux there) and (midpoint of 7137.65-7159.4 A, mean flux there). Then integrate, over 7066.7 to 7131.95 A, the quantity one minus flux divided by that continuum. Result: -0.6 A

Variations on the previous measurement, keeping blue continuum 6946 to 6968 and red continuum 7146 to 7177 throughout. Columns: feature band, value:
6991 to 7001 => 0.11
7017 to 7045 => 0.17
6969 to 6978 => 0.14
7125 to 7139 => -0.14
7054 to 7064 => 0.00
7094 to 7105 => -0.14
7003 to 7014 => 0.02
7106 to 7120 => -0.37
